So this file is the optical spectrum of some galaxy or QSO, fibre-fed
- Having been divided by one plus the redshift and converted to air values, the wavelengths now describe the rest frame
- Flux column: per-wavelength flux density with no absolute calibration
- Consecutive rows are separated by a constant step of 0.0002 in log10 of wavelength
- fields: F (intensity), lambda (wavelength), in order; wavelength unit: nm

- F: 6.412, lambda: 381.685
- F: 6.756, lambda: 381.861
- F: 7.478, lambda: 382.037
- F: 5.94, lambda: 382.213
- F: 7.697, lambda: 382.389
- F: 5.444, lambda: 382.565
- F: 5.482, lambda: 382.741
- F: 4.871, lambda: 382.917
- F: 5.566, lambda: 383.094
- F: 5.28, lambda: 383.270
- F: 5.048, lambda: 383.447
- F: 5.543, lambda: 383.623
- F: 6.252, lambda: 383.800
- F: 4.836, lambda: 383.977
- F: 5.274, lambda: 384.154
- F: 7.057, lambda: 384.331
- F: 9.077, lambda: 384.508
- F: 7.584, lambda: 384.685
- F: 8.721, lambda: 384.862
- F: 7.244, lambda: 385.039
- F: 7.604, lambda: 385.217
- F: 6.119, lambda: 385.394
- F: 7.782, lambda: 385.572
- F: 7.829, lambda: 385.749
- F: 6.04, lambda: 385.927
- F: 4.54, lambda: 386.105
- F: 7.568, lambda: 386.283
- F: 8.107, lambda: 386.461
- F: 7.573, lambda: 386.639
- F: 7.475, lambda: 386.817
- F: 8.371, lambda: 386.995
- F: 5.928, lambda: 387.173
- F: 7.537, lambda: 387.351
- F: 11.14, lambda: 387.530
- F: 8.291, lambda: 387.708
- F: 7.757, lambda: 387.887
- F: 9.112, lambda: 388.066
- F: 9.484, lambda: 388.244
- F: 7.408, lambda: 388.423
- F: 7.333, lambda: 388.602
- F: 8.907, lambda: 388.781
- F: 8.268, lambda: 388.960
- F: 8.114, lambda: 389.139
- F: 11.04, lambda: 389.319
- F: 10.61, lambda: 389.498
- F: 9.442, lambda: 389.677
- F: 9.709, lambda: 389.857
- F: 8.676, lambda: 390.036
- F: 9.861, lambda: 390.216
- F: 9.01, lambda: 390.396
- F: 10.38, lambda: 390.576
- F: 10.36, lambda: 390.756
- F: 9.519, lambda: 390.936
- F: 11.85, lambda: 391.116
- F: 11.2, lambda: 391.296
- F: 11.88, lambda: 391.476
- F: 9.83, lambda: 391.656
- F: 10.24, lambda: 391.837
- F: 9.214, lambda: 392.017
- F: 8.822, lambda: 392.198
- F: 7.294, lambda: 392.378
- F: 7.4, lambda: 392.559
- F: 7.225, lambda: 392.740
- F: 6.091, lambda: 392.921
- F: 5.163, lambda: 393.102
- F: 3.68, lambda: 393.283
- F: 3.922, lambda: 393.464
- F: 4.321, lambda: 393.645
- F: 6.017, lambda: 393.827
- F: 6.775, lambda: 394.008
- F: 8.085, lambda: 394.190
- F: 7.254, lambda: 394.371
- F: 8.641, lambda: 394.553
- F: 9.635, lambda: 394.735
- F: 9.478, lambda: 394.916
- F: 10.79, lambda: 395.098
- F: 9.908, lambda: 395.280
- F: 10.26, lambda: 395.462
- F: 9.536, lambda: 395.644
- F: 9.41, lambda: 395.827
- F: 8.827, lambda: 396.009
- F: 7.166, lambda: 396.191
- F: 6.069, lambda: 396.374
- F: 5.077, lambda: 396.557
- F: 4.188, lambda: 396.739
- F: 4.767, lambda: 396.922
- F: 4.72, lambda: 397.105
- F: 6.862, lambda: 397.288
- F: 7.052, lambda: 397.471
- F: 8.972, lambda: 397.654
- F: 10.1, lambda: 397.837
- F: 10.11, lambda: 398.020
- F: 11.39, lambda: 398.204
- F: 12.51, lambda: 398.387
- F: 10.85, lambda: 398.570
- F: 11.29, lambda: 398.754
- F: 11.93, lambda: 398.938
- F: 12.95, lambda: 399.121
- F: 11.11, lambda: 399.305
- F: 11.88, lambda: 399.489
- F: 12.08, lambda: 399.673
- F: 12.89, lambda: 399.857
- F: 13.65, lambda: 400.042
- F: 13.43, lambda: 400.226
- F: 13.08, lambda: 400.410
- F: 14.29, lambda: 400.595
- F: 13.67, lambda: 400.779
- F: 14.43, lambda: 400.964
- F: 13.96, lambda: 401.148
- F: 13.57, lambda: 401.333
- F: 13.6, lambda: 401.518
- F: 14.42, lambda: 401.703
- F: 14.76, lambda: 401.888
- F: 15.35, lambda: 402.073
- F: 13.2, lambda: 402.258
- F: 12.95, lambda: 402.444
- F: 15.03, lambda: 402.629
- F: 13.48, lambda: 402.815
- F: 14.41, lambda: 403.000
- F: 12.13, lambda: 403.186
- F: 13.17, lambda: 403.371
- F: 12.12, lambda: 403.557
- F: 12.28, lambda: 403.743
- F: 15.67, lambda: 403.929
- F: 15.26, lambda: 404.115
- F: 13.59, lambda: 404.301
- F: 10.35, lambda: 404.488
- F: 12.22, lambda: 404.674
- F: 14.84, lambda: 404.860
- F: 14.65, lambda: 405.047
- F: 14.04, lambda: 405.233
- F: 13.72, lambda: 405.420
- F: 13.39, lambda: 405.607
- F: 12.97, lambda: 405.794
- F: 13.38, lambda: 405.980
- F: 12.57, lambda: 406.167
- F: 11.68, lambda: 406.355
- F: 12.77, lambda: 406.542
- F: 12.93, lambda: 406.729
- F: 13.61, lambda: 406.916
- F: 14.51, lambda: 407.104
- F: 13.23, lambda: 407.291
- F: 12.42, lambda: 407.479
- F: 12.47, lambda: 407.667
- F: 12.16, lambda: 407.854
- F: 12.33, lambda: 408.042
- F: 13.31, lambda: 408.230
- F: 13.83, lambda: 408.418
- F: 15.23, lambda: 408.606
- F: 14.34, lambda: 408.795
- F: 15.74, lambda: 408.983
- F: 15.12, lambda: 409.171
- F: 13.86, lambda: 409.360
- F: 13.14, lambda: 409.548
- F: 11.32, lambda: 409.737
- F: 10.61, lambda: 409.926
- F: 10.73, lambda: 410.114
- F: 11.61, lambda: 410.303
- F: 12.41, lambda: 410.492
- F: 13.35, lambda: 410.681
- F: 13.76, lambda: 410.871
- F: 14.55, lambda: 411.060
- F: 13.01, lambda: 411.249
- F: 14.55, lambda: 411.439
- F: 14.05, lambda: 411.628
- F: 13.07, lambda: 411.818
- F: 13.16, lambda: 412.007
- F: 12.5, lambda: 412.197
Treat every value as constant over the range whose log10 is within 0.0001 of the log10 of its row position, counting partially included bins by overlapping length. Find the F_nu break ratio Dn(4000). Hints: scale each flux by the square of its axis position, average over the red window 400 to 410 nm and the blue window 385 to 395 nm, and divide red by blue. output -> 1.8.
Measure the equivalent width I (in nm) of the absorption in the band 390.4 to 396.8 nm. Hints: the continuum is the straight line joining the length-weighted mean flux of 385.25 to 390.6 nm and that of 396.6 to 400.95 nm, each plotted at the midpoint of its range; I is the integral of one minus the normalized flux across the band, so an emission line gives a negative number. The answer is 0.856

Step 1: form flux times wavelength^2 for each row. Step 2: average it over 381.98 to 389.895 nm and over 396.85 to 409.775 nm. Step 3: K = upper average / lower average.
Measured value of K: 1.9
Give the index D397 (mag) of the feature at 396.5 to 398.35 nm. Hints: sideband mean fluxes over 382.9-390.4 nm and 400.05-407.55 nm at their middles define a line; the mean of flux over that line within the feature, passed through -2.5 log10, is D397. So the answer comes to 0.45 mag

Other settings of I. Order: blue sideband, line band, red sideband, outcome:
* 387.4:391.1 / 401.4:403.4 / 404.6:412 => -0.31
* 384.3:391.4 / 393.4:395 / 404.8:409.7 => 0.47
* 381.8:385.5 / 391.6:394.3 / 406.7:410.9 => 0.60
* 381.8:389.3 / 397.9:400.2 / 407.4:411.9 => -0.29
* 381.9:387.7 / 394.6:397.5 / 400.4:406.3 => 0.83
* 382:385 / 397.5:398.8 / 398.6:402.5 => 0.18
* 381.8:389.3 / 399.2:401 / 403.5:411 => -0.29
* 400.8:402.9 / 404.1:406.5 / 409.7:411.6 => 0.06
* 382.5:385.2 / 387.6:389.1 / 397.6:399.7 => -0.11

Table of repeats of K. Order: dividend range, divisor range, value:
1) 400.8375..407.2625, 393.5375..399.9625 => 1.57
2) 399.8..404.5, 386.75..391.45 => 1.60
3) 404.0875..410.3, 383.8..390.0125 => 1.85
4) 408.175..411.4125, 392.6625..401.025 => 1.54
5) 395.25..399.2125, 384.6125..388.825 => 1.20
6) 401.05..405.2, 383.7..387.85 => 2.05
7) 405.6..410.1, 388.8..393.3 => 1.58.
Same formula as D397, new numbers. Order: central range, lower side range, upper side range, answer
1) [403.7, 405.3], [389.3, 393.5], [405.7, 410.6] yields -0.133 mag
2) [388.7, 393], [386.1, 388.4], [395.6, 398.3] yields -0.191 mag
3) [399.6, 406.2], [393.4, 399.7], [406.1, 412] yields -0.238 mag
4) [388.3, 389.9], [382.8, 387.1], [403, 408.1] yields -0.121 mag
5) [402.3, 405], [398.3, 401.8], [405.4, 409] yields -0.025 mag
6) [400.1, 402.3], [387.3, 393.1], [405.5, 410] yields -0.196 mag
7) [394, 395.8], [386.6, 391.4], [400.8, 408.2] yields 0.174 mag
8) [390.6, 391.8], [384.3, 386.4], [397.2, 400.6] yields -0.188 mag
